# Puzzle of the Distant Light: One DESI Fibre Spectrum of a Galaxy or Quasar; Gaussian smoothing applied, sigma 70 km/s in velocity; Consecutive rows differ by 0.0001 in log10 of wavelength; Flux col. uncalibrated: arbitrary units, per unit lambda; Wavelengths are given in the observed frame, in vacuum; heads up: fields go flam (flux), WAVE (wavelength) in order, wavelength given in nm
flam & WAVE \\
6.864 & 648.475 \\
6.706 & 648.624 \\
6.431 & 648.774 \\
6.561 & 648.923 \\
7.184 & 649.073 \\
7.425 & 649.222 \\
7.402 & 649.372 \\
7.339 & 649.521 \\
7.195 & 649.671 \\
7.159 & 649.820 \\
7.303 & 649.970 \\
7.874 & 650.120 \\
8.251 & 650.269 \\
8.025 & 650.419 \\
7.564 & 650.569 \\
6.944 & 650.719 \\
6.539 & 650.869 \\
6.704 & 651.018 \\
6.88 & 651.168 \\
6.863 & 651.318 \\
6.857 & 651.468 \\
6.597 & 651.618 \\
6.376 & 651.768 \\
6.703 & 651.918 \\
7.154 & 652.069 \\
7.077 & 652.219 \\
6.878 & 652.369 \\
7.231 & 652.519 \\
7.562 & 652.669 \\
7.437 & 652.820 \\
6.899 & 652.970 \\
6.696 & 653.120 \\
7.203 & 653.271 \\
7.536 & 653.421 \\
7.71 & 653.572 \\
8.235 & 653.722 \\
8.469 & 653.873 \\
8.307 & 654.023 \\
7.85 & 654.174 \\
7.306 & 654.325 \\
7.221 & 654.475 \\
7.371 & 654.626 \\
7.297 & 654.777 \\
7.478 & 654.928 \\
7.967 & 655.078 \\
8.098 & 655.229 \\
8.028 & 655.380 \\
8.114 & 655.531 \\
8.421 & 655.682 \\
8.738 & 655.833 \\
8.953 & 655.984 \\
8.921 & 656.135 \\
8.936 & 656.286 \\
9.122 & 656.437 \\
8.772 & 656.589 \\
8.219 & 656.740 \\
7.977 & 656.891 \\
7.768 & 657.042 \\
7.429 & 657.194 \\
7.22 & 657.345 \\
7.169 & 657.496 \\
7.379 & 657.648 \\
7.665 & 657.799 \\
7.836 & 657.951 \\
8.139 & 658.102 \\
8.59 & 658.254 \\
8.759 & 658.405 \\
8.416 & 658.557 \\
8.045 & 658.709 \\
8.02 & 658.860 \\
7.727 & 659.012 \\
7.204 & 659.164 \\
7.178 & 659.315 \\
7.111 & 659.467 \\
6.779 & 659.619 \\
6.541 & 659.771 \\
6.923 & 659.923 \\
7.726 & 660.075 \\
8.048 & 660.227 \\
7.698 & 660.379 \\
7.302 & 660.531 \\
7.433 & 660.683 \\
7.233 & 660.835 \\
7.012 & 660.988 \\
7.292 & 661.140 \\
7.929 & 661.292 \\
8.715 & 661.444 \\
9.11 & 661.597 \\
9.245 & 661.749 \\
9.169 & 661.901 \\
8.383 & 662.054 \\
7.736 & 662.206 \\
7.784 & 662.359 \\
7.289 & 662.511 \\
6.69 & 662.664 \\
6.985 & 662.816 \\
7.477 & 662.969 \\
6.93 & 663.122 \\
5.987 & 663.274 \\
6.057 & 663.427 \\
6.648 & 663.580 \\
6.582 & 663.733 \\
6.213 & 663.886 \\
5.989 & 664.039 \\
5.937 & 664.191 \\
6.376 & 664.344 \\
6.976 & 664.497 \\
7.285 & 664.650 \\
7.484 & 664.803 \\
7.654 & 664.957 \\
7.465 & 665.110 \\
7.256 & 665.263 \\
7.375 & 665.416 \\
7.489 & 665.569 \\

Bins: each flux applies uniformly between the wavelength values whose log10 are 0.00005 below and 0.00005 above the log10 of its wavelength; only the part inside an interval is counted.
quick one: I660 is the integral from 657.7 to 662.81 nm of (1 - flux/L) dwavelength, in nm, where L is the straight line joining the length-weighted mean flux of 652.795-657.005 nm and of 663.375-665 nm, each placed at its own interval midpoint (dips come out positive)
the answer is -0.40 nm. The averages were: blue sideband 7.98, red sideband 6.64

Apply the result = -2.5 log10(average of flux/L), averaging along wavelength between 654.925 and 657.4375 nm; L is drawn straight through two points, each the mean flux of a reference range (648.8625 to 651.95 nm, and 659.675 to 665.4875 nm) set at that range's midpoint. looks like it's -0.15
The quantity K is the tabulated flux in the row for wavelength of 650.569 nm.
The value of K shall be 7.564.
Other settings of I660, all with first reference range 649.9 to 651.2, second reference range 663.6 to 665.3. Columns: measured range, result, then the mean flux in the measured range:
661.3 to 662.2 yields -0.24 nm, 8.76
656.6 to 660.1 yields -0.30 nm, 7.66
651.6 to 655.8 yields -0.15 nm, 7.5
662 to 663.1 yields -0.09 nm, 7.43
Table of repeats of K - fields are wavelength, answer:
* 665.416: 7.375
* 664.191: 5.937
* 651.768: 6.376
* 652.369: 6.878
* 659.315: 7.178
